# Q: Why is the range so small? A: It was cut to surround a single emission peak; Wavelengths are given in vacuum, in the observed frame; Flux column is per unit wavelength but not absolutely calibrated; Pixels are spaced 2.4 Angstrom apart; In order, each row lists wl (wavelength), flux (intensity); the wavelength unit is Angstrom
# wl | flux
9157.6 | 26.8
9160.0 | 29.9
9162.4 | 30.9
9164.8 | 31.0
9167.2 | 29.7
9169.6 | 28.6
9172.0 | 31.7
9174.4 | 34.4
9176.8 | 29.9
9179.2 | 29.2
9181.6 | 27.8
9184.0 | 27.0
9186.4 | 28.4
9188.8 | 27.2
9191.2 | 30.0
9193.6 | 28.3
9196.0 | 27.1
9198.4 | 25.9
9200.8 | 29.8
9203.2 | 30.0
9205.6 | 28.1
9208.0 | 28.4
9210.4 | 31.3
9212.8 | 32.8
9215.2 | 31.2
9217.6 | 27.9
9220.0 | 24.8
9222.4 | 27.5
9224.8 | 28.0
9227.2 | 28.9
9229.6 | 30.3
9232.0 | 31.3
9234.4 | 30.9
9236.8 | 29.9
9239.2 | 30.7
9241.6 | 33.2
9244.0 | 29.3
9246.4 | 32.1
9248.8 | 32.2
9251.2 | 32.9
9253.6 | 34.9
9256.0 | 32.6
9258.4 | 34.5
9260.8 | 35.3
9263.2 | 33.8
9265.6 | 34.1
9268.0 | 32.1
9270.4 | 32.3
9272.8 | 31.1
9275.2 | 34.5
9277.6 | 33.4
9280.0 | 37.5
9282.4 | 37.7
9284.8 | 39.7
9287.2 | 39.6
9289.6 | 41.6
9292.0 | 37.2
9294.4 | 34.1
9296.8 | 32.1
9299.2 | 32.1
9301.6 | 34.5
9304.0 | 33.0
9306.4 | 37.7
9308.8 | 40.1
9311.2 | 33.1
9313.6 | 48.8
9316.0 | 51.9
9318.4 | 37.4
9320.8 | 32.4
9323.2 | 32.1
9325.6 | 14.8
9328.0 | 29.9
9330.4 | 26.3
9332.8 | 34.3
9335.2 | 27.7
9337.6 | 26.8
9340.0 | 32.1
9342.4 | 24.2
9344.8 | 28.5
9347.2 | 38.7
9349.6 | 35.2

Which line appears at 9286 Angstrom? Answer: H-alpha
